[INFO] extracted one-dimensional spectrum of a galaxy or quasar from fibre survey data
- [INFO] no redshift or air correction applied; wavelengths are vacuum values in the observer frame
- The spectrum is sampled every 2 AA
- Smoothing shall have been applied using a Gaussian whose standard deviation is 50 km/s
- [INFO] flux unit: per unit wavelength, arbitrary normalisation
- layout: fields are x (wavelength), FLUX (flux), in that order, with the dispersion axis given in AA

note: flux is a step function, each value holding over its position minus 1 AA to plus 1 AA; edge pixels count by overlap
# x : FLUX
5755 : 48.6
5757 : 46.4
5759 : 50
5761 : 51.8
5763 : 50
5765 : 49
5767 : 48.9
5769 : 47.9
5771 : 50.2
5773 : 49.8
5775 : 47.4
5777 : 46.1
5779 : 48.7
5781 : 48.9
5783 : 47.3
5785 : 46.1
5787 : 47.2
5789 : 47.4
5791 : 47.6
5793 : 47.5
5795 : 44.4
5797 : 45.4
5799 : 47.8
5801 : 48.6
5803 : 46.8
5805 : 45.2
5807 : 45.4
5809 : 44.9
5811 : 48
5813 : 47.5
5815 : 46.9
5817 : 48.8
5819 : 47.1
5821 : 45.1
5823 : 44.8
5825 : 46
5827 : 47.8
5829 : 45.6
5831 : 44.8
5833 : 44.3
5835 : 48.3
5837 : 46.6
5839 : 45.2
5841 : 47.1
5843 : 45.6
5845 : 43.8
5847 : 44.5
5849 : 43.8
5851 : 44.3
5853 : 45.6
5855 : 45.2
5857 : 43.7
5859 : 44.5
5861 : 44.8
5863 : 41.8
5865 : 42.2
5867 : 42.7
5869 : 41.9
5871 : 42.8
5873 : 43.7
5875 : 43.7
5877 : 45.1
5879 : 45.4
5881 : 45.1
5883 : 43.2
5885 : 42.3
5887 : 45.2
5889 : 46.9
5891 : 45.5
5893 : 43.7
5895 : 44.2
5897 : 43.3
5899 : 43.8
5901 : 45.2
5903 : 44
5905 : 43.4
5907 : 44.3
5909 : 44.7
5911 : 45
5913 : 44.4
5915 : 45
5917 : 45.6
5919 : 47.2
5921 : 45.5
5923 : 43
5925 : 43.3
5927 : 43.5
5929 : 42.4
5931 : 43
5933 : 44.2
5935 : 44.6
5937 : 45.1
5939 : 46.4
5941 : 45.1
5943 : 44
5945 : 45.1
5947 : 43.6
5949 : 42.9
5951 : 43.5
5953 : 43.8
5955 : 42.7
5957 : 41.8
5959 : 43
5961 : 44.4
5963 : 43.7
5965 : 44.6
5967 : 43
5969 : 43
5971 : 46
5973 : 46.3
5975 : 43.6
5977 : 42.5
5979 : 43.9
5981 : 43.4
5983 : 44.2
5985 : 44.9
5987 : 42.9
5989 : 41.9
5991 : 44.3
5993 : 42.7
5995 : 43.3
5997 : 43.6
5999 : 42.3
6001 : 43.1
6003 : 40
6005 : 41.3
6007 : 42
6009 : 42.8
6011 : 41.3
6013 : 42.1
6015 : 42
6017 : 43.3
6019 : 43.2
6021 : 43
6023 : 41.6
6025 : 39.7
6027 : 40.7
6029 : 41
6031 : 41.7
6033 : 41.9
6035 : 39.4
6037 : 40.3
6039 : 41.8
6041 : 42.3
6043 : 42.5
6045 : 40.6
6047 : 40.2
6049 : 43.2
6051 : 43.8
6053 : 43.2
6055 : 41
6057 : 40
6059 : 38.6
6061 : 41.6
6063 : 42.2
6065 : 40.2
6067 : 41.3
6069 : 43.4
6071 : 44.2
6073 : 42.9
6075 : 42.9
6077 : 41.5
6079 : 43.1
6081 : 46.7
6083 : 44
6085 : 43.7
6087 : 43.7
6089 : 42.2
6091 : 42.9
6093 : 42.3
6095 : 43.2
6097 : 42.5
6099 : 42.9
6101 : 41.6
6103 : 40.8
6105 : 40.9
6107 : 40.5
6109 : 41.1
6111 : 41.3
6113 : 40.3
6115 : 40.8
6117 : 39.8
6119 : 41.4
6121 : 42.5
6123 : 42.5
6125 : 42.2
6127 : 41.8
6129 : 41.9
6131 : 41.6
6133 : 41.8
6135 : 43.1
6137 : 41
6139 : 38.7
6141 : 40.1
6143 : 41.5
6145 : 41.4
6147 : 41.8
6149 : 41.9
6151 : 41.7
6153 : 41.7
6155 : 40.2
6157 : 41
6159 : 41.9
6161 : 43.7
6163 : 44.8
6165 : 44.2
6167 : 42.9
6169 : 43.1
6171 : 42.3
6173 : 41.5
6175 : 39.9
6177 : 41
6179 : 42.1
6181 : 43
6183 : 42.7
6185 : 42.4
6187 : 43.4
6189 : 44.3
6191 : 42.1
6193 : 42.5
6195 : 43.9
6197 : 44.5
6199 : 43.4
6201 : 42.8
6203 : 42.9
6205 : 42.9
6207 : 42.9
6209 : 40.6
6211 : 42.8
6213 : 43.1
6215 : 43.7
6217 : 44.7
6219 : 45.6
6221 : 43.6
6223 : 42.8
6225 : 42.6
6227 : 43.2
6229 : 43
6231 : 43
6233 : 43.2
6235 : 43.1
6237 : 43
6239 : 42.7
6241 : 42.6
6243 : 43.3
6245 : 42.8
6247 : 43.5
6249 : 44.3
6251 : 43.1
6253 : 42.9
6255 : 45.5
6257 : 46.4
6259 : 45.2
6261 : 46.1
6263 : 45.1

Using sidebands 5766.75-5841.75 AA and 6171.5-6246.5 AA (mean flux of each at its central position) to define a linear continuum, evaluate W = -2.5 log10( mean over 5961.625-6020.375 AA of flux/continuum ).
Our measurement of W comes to 0.05 mag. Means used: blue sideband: 46.9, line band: 43.2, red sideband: 42.9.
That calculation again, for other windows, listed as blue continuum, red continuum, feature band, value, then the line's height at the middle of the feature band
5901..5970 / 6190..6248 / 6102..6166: 0.048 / 43.4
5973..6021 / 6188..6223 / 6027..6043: 0.044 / 43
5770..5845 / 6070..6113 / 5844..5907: 0.042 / 45.8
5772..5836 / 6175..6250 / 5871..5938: 0.037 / 45.9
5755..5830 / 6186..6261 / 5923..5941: 0.050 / 46.1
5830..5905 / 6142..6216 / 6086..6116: 0.030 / 43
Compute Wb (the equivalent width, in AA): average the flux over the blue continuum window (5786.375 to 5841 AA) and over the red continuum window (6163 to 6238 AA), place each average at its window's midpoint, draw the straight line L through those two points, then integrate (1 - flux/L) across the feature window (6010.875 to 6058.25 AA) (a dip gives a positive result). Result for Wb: 3.01 AA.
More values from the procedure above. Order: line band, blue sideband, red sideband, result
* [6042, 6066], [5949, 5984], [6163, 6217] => 1.1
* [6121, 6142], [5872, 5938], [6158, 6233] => 0.9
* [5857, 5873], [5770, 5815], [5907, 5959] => 0.9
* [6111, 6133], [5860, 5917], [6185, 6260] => 1.1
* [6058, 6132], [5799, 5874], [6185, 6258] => 3.2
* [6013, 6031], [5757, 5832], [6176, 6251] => 1.3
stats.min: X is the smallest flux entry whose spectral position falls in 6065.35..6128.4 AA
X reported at 39.8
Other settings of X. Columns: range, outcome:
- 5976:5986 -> 42.5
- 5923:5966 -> 41.8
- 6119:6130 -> 41.4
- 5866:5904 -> 41.9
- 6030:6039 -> 39.4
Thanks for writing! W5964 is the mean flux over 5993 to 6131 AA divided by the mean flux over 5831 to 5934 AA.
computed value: 0.95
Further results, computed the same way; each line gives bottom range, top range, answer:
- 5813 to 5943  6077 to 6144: 0.94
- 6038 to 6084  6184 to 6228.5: 1.02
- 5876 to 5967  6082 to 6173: 0.95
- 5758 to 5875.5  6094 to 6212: 0.91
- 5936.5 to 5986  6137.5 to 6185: 0.95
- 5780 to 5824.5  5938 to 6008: 0.93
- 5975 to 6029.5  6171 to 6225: 1.01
